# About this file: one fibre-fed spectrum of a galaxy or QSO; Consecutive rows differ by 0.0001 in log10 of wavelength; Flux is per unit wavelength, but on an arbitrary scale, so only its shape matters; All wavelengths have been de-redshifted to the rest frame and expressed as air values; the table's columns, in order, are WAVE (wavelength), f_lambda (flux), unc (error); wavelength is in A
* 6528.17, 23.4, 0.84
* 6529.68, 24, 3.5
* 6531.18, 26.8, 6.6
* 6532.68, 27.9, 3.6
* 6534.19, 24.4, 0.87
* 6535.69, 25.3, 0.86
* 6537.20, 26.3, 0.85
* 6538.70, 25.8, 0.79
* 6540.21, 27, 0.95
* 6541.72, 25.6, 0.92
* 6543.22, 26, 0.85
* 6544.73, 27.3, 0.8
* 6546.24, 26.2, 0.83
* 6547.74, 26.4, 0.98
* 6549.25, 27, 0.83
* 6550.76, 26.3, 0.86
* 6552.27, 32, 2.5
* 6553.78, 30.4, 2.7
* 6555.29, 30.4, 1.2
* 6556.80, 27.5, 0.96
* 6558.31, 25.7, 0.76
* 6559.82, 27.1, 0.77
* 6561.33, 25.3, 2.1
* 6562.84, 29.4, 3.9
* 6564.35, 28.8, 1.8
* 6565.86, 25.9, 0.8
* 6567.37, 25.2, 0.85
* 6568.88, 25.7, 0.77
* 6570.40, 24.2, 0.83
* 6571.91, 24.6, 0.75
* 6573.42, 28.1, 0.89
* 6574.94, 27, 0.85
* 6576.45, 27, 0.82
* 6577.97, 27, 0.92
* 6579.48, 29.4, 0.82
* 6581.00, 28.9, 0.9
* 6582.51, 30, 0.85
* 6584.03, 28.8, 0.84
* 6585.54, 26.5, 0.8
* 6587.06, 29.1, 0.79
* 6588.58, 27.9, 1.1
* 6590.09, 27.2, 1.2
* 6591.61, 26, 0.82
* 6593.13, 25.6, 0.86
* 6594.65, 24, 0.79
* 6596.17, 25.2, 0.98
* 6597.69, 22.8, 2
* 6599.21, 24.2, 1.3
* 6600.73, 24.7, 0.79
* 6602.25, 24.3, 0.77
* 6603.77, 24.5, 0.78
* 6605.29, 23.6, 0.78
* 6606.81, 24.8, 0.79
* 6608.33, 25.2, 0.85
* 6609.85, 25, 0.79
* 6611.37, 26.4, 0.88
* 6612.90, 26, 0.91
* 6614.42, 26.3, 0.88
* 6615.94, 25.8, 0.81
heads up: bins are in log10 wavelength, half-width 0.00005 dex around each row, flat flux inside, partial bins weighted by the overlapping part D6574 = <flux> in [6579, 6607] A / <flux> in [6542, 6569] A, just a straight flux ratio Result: 1.0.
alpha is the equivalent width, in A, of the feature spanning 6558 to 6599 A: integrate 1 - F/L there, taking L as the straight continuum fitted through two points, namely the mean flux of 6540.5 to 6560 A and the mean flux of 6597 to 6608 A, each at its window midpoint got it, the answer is -1.6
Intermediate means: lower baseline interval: 27.5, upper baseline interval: 24.2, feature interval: 26.7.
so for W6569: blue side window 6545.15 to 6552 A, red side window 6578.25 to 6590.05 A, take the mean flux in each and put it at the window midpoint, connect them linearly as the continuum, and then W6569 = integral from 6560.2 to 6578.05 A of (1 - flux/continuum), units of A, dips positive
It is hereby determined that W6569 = 0.8 A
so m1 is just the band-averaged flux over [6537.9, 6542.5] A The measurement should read 26.2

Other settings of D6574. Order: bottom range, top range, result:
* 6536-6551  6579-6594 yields 1.06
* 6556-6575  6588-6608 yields 0.94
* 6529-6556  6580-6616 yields 0.96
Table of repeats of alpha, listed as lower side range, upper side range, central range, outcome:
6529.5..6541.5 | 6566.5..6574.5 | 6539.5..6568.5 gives -1.7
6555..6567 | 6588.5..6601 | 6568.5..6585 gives -0.7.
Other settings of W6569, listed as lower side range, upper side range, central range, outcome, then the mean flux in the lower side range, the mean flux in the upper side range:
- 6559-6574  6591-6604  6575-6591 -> -1.7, 26.4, 24.6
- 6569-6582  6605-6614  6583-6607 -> 0.4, 27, 25.3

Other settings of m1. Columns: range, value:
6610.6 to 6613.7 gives 26.2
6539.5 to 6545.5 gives 26.5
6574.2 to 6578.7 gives 27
